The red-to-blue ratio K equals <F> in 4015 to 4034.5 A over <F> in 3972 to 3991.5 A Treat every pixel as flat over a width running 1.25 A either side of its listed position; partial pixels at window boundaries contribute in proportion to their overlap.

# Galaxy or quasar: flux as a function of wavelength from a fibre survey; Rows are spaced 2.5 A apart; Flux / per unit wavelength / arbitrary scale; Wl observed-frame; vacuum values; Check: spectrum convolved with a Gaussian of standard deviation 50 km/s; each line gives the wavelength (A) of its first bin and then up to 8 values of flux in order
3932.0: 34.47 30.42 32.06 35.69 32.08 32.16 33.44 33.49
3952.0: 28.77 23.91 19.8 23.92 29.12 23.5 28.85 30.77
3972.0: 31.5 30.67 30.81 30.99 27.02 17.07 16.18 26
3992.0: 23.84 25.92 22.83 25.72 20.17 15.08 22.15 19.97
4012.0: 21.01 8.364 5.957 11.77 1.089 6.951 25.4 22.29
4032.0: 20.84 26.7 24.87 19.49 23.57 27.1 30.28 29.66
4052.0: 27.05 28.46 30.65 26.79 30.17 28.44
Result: 0.5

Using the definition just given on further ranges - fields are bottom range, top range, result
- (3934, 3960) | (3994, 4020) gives 0.61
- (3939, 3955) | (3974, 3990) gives 0.80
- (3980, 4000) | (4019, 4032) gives 0.61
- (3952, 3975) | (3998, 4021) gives 0.62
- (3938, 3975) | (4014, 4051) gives 0.66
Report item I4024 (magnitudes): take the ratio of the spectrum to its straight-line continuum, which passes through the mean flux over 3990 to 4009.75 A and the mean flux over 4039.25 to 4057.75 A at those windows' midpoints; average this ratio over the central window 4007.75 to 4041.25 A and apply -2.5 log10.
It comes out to 0.44 mag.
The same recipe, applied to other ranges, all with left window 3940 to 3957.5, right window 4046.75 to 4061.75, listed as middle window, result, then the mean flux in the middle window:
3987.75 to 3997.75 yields 0.21 mag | 24.3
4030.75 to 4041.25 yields 0.25 mag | 23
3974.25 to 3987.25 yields 0.15 mag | 25.8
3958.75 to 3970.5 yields 0.09 mag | 27.3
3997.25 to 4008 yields 0.36 mag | 20.9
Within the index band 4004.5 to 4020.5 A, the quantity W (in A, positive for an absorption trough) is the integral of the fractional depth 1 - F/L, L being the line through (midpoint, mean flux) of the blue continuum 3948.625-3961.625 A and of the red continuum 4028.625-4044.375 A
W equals 6.1 A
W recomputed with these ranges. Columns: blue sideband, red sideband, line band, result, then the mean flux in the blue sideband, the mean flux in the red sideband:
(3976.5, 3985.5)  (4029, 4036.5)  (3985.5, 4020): 8.5 A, 26.4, 23.5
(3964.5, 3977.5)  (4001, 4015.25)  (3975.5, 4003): -0.4 A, 29.8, 18.1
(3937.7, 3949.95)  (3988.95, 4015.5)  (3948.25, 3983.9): 0.6 A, 33.3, 21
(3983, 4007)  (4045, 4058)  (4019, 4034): 6.1 A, 21.5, 29.1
